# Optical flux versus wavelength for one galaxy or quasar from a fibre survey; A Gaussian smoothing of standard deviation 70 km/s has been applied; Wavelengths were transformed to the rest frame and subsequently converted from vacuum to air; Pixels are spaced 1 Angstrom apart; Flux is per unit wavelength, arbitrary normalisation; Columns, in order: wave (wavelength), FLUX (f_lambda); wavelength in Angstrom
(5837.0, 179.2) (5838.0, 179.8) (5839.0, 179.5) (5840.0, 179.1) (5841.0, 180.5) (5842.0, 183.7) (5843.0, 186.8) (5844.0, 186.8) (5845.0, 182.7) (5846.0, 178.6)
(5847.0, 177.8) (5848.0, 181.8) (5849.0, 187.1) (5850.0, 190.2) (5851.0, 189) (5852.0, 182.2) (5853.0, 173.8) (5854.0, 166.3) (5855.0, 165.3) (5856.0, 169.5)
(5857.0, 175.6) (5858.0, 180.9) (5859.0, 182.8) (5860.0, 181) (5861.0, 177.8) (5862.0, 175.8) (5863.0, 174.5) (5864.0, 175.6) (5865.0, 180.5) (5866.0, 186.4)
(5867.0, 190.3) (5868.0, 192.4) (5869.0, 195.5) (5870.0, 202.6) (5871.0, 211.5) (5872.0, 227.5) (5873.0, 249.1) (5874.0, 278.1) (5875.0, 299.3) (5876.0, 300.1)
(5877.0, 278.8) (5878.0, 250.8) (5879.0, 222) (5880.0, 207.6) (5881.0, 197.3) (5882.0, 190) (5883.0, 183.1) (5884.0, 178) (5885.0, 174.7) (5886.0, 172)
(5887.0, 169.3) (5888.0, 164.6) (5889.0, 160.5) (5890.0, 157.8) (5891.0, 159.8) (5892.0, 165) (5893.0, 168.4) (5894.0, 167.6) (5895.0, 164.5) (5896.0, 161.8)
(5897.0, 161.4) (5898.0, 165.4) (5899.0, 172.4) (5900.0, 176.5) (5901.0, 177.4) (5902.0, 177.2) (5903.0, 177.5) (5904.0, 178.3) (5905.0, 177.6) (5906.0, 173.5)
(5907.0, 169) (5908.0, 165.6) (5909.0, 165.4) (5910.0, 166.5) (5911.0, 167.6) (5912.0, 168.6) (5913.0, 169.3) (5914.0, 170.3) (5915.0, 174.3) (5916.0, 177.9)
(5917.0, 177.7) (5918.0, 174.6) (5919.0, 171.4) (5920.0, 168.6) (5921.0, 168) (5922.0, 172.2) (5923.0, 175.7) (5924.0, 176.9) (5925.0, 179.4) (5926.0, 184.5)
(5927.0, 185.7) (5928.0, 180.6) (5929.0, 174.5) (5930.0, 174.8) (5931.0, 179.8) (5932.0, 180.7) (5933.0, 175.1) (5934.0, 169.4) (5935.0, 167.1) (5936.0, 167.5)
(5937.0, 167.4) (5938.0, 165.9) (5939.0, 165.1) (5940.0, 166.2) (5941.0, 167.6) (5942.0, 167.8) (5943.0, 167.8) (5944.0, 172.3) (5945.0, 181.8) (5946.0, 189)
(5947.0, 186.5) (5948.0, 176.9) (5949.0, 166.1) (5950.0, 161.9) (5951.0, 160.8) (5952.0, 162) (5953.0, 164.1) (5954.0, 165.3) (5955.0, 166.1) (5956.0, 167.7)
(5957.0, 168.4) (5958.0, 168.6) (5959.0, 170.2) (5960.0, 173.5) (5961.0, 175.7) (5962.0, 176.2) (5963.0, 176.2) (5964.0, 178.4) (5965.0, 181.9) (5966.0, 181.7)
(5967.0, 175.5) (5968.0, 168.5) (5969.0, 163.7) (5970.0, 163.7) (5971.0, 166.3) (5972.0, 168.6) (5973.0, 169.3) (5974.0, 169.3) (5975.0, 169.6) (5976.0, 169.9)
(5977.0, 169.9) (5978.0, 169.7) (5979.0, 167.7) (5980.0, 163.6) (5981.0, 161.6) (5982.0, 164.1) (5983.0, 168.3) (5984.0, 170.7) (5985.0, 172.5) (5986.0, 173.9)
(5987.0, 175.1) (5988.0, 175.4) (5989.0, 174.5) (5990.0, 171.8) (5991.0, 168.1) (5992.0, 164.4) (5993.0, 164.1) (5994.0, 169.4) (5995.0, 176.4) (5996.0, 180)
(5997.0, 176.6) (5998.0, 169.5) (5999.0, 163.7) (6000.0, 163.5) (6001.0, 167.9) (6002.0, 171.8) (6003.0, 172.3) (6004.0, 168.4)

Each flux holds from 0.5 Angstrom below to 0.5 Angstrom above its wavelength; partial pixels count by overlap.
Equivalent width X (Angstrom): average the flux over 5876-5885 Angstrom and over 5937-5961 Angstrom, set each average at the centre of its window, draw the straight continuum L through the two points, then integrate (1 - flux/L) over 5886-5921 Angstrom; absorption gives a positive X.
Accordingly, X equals 5.4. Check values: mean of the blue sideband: 216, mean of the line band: 170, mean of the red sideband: 170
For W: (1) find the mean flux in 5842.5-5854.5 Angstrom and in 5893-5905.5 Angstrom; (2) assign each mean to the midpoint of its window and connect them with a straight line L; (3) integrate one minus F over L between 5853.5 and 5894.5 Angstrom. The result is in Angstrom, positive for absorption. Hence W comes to -4.3 Angstrom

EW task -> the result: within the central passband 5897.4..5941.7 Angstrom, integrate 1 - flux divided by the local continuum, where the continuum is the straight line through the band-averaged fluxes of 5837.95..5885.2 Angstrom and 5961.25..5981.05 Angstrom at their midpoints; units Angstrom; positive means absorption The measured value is 2.48 Angstrom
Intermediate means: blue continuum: 197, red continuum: 171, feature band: 173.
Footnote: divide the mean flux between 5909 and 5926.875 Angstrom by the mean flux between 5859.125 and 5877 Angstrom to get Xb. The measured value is 0.81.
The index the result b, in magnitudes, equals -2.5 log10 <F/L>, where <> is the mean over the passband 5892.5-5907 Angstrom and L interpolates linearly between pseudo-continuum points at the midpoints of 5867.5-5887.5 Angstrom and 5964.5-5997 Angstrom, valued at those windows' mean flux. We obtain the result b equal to 0.21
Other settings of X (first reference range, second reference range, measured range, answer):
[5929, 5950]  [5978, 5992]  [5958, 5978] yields -0.1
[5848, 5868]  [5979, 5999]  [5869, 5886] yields -4.5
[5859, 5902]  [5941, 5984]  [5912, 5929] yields 0.7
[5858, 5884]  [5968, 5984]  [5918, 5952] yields 2.1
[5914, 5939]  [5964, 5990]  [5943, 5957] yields 0.2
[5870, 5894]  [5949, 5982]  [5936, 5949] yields 0.5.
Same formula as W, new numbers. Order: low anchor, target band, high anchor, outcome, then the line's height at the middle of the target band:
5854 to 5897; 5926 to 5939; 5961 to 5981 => 0.44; 180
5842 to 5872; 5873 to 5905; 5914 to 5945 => -2.43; 179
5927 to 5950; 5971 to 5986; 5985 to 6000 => 0.31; 172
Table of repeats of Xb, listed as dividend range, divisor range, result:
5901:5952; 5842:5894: 0.90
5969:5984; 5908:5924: 0.98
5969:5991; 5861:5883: 0.78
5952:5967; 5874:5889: 0.81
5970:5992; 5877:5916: 0.96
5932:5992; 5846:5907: 0.90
